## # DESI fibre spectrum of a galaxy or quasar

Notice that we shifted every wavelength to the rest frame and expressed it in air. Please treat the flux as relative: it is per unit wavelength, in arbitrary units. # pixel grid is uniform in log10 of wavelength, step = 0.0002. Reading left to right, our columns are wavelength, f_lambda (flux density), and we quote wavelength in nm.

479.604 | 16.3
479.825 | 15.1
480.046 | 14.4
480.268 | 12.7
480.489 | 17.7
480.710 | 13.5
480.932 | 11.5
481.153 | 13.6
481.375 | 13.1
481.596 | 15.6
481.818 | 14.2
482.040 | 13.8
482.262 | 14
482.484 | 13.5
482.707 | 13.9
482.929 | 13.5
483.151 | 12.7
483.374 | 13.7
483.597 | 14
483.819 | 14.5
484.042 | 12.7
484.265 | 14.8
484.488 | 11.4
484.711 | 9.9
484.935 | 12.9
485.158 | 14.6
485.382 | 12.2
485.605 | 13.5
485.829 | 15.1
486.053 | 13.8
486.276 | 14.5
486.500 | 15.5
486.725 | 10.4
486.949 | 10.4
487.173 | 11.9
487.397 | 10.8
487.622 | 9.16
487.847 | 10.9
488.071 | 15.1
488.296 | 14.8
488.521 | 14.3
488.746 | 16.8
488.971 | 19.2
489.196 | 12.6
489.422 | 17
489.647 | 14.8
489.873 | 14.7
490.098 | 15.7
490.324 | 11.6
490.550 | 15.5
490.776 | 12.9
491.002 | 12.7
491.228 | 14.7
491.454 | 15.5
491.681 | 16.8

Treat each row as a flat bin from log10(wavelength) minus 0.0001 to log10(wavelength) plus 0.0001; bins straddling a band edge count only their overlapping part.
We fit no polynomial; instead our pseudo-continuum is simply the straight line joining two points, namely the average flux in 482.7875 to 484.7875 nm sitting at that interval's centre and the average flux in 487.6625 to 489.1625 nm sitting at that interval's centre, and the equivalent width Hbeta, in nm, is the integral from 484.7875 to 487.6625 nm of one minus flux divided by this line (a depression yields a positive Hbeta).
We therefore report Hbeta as 0.25 nm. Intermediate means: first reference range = 13.1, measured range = 12.7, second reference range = 14.8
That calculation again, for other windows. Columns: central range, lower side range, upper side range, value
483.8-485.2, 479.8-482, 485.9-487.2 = 0.056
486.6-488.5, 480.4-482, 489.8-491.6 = 0.313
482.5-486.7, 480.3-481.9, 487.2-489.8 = 0.191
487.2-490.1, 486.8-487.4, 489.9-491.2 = -0.431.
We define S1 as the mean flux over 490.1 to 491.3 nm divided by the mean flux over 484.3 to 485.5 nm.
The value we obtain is 1.1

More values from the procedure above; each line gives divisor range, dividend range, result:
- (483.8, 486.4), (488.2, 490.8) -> 1.13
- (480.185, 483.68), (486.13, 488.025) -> 0.86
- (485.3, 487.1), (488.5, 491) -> 1.13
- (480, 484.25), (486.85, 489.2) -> 0.96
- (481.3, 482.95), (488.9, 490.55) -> 1.07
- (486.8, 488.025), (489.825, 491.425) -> 1.29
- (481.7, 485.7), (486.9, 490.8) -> 1.04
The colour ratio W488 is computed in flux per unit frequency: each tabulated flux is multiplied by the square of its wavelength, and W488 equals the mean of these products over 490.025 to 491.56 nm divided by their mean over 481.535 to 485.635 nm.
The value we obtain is 1.08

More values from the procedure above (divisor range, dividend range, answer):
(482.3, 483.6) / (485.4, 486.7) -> 1.05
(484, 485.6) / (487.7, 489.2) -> 1.19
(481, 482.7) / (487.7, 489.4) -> 1.10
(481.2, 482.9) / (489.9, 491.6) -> 1.05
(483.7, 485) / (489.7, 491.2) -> 1.13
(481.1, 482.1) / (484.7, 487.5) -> 0.93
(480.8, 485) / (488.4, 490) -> 1.20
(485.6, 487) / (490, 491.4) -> 1.05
